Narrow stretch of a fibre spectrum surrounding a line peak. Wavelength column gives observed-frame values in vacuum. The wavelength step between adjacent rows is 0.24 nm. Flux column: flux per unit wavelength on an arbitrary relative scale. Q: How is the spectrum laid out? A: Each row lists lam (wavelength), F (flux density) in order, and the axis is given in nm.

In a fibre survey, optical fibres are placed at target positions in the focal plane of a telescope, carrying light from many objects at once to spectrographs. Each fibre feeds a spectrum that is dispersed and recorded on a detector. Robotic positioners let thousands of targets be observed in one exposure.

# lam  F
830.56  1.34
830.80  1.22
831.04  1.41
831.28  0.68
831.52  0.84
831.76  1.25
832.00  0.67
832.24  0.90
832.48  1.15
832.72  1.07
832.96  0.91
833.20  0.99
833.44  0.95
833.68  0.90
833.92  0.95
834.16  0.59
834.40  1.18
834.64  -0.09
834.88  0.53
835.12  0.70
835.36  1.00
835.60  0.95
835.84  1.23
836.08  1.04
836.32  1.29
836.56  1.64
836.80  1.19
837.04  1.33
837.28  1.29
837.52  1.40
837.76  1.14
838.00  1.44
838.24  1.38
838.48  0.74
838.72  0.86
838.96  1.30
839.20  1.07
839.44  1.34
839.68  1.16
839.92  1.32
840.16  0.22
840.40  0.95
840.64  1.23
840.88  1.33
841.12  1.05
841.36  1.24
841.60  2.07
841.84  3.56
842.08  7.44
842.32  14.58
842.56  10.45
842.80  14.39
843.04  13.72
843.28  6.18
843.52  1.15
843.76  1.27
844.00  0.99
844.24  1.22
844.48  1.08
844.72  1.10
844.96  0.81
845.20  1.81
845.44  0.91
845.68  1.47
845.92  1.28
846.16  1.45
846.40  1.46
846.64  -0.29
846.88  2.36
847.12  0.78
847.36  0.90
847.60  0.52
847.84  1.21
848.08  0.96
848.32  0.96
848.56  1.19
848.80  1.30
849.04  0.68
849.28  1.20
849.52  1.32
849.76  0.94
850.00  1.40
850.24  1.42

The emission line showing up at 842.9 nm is [O II]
